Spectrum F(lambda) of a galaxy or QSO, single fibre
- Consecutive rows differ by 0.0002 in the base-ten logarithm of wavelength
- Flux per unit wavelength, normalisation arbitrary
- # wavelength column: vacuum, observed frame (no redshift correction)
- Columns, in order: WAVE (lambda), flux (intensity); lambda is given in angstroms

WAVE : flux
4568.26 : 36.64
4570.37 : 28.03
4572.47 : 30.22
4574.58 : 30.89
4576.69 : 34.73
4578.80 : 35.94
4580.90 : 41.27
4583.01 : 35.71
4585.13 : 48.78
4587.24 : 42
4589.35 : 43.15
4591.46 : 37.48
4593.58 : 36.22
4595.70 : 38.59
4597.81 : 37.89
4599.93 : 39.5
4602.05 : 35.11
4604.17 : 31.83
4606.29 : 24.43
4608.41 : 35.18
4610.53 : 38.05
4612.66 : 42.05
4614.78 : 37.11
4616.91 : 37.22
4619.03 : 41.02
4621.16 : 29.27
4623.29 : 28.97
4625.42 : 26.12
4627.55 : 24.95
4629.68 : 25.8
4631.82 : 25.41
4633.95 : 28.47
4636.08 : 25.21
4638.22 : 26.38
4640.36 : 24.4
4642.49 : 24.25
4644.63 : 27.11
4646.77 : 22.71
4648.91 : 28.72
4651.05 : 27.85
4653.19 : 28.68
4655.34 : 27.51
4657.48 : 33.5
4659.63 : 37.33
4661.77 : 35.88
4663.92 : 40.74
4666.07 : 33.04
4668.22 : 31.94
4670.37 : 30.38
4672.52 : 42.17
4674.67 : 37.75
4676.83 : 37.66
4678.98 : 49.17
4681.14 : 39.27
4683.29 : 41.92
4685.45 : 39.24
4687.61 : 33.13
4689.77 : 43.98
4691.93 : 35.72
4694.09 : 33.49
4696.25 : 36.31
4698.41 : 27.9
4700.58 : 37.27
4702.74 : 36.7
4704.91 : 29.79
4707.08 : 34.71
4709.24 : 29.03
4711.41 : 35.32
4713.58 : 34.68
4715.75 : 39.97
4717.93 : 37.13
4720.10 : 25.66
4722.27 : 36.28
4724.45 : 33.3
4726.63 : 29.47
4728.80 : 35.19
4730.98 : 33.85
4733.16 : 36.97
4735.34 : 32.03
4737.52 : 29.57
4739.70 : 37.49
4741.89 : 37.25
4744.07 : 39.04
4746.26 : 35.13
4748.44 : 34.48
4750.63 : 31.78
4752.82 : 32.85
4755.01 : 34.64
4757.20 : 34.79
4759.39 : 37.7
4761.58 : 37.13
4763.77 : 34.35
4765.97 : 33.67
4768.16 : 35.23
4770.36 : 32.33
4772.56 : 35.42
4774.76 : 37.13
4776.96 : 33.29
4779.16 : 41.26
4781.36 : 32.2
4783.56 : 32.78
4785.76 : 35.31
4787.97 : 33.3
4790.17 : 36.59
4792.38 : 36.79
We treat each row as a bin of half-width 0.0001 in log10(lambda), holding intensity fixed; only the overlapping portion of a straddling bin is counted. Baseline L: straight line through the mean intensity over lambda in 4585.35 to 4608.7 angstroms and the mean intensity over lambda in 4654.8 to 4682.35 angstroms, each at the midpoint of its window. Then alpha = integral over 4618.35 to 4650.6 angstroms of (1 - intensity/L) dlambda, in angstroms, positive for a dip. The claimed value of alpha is 8.6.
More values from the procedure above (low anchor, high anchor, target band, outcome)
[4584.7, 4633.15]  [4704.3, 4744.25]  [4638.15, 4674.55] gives 3.6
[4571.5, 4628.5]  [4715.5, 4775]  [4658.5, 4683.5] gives -2.0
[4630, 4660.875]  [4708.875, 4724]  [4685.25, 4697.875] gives -1.8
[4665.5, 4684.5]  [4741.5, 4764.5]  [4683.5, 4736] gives 3.4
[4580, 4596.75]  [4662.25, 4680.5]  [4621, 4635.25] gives 4.5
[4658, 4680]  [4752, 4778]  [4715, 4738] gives 1.5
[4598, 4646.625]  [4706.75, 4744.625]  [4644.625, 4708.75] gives -4.3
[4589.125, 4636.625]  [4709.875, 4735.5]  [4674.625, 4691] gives -3.2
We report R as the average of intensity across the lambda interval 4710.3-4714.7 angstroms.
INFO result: 35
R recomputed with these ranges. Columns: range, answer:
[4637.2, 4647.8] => 25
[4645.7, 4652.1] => 26.4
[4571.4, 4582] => 34.6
